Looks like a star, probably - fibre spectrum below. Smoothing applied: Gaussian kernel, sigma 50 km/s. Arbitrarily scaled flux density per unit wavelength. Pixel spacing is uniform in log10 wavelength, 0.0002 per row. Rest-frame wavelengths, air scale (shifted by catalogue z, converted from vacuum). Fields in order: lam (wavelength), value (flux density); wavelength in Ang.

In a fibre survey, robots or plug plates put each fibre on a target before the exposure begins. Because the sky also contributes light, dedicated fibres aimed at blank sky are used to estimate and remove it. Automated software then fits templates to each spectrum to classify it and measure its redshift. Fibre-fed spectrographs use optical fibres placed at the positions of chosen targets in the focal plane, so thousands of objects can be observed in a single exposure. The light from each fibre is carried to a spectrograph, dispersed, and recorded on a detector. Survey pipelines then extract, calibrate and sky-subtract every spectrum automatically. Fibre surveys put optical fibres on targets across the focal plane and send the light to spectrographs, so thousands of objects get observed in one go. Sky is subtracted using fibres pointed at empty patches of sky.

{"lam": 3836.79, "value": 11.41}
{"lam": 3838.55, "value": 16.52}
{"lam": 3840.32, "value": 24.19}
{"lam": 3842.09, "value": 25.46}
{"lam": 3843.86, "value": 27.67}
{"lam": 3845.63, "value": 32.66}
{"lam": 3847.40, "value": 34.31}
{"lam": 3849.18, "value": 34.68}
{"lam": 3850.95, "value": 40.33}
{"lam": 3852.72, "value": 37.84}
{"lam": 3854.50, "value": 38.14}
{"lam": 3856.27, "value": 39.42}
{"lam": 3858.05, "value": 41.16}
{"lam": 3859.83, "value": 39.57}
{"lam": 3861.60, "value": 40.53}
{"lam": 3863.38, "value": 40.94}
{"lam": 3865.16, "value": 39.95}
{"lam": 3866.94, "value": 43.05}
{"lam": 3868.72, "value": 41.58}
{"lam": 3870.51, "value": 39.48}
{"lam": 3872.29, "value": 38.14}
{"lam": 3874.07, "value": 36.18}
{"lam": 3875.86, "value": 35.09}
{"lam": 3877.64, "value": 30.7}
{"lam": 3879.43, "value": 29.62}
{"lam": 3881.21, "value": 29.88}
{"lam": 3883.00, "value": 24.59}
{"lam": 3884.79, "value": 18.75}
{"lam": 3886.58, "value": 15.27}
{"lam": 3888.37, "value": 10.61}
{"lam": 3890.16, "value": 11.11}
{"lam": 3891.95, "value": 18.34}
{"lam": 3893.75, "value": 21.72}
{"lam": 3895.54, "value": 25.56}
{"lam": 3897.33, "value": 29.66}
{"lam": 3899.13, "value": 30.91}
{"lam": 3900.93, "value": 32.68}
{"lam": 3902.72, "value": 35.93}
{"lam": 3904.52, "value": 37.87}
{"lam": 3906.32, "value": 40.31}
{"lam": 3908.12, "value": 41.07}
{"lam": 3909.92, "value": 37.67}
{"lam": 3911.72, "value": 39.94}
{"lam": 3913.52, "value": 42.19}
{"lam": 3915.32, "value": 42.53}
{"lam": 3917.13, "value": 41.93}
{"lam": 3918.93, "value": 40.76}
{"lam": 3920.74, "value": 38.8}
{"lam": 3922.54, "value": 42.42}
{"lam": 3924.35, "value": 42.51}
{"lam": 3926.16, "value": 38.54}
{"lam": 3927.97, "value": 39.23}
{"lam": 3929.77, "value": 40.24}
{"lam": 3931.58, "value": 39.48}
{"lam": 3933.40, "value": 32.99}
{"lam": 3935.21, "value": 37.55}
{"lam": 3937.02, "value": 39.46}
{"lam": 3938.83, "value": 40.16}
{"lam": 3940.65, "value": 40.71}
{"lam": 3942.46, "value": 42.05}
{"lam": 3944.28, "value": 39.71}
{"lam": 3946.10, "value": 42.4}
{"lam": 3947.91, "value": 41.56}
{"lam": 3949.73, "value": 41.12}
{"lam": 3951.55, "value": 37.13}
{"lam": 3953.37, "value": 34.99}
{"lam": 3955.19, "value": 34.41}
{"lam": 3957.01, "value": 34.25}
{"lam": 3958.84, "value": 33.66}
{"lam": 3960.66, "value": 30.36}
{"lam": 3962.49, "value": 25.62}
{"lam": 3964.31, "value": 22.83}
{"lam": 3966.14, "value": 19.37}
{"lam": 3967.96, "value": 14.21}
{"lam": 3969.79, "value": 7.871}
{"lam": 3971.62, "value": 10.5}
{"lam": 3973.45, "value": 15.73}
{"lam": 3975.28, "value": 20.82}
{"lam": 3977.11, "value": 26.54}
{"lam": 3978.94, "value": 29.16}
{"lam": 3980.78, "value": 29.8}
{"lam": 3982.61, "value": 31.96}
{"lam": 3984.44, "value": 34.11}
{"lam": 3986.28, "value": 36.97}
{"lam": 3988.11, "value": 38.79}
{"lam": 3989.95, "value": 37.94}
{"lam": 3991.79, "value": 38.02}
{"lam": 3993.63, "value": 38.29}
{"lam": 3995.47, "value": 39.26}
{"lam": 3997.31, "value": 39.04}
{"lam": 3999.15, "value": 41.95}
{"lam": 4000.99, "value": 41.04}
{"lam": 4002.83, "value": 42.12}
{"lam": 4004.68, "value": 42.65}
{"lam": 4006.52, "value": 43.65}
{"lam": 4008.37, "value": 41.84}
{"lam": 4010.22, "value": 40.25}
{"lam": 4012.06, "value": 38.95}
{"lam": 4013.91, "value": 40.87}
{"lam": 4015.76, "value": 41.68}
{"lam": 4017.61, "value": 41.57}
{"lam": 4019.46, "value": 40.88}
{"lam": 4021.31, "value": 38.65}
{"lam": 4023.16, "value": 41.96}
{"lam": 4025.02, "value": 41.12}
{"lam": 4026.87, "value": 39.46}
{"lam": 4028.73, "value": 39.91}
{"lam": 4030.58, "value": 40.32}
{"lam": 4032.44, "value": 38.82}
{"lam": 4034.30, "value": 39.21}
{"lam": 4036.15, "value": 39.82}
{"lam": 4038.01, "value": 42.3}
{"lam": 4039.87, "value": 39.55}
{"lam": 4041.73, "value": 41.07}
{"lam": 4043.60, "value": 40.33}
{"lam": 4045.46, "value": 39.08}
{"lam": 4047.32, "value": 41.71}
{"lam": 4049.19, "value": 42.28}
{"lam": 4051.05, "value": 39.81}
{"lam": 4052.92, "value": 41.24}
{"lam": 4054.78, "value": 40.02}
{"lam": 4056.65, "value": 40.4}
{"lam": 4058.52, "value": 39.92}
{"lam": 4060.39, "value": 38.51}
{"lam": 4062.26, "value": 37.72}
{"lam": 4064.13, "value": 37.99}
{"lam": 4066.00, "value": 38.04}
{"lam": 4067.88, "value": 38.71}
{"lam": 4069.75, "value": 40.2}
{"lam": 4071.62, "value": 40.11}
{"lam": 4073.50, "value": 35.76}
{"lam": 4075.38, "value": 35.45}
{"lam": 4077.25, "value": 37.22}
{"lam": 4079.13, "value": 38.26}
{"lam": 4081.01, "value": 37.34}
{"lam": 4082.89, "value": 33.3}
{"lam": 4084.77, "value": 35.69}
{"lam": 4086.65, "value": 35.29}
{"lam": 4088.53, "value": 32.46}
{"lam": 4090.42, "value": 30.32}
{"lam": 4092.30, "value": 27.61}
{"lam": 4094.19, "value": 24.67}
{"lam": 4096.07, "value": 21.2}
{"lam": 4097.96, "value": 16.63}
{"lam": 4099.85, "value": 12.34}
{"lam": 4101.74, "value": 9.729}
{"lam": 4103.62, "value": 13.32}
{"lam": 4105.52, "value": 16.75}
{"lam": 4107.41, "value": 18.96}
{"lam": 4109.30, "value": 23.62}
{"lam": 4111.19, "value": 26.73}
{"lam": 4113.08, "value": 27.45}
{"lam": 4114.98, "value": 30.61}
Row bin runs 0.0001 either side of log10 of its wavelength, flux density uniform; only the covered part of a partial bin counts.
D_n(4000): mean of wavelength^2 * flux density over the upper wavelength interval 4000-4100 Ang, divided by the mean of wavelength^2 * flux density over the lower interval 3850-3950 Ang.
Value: 1.14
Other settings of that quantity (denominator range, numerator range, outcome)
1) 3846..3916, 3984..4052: 1.29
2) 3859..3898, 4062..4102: 1.18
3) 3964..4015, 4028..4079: 1.25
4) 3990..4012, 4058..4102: 0.83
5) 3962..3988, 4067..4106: 1.30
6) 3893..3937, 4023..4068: 1.14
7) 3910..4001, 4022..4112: 1.04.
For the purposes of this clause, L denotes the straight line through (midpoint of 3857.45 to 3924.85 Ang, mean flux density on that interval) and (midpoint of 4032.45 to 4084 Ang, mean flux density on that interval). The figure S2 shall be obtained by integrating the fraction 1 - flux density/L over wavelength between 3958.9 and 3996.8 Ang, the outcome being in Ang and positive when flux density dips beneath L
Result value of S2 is 9.25 Ang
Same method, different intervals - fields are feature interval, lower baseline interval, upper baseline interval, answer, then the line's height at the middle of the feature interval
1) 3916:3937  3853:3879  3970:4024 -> -1.26 Ang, 37.3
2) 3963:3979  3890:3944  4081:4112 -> 7.13 Ang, 32.8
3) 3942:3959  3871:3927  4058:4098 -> -2.70 Ang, 33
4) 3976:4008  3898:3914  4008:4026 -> 2.31 Ang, 40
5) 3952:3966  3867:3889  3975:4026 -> 1.91 Ang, 35.3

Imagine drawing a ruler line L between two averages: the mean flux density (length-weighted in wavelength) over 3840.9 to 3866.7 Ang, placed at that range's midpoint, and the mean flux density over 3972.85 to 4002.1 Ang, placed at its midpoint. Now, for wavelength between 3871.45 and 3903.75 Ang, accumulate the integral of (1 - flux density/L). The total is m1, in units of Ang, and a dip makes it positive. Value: 8.6 Ang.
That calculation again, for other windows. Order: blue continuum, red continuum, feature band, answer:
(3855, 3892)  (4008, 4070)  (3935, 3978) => 6.5 Ang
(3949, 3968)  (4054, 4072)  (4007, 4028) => -3.2 Ang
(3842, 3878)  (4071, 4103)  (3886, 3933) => 2.1 Ang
